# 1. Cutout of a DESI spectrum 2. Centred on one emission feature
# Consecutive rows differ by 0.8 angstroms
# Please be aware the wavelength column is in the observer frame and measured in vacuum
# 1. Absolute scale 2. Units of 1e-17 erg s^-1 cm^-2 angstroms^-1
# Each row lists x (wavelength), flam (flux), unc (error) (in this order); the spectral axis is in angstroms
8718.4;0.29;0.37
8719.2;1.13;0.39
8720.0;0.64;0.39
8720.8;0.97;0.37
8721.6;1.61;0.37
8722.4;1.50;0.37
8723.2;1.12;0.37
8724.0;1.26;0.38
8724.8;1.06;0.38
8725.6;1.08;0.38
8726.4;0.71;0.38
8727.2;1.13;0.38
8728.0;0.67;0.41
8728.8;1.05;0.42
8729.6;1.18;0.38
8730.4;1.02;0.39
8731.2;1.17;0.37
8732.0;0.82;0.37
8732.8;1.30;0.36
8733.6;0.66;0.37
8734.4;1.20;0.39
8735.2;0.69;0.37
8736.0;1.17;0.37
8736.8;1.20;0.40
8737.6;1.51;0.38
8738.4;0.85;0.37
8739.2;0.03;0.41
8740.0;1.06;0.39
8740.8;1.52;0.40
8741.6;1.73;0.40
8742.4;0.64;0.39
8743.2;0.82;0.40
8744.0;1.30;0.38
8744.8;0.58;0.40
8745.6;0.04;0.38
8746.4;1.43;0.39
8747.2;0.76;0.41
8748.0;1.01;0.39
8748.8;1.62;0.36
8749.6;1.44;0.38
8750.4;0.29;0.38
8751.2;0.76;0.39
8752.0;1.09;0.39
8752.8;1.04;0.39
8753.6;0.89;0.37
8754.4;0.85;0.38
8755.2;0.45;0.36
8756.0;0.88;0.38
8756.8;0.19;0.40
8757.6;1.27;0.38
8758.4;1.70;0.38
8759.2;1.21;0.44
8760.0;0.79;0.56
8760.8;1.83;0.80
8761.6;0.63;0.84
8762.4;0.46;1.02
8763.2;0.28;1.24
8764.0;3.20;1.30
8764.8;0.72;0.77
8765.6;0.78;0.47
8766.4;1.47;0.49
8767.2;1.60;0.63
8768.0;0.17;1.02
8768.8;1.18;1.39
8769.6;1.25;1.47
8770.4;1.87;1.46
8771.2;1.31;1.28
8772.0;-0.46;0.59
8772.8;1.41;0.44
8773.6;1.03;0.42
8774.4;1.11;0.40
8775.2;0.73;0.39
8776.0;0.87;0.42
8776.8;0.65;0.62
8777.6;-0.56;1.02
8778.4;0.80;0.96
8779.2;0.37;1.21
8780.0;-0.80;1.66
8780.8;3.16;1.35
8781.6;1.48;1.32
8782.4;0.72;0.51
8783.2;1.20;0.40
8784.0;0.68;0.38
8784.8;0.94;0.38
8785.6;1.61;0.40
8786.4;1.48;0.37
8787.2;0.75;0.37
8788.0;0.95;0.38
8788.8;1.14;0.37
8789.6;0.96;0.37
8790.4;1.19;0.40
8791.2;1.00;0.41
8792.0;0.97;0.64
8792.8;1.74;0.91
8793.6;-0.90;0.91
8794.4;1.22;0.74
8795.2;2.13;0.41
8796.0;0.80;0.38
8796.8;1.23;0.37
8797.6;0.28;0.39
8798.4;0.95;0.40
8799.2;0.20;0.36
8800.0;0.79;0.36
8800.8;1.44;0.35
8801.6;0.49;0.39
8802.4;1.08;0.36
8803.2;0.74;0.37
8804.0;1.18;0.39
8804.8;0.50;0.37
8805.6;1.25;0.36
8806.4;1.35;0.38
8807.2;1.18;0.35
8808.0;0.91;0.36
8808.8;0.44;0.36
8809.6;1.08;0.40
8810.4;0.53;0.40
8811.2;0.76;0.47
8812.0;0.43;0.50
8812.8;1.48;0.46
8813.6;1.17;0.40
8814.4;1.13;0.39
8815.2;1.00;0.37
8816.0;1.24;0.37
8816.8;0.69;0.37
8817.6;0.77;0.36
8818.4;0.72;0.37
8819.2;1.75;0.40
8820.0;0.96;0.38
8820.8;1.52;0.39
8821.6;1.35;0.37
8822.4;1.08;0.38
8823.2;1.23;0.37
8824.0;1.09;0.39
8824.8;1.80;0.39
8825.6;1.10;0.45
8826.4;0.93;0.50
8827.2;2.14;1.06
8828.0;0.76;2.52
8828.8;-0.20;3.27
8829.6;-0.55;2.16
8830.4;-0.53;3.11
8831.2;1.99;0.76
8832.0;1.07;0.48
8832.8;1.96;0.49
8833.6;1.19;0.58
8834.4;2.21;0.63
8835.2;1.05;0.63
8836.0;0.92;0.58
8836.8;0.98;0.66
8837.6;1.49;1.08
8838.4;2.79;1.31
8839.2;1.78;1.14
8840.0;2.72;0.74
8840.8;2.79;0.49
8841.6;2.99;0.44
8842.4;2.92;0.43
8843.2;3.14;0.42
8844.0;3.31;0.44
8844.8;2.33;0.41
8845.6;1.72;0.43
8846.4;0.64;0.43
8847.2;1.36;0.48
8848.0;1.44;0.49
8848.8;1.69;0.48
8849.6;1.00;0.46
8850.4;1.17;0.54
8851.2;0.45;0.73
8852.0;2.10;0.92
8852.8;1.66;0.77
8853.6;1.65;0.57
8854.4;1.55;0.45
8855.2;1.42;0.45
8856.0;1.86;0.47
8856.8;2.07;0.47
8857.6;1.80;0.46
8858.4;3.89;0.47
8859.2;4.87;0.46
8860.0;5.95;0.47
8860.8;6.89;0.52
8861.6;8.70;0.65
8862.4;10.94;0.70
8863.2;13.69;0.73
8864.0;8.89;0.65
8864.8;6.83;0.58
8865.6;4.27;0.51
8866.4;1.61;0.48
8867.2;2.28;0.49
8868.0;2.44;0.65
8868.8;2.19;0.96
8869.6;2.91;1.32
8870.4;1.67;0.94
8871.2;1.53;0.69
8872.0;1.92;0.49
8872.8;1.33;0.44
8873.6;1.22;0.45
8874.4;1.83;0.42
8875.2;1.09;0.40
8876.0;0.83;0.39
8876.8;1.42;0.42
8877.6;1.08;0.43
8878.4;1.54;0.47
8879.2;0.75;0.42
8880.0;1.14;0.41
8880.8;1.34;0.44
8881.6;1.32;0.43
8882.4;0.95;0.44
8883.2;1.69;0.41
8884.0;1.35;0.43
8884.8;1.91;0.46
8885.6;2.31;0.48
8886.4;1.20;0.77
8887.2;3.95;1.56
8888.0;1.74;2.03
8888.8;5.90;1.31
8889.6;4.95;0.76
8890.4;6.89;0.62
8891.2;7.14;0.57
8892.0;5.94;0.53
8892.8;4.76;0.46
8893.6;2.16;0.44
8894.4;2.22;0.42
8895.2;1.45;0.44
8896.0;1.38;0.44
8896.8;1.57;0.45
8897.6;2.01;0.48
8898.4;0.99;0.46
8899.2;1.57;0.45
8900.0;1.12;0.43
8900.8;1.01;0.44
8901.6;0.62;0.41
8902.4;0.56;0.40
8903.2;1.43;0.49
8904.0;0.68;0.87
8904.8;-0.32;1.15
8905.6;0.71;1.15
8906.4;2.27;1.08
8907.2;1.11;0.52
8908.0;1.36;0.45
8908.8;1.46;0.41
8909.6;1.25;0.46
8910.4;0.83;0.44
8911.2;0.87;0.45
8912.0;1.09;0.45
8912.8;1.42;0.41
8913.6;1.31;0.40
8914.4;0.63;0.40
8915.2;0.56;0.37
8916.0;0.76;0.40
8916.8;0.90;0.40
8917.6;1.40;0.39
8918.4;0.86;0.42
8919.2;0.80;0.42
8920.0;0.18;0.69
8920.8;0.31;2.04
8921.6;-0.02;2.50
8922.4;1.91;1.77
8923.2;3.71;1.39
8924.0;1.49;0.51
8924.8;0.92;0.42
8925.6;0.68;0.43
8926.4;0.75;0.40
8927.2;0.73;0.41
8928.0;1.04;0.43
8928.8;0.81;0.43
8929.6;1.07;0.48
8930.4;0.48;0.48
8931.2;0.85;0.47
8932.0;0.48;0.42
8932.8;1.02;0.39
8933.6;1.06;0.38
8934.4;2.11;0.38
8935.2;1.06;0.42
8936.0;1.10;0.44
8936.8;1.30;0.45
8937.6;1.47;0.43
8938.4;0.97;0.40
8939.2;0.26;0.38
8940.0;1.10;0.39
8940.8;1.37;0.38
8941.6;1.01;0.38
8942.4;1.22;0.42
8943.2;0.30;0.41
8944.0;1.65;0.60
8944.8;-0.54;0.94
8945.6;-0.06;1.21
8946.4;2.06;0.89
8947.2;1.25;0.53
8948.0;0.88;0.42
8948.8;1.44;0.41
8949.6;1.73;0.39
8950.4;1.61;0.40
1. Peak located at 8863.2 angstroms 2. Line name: H-alpha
